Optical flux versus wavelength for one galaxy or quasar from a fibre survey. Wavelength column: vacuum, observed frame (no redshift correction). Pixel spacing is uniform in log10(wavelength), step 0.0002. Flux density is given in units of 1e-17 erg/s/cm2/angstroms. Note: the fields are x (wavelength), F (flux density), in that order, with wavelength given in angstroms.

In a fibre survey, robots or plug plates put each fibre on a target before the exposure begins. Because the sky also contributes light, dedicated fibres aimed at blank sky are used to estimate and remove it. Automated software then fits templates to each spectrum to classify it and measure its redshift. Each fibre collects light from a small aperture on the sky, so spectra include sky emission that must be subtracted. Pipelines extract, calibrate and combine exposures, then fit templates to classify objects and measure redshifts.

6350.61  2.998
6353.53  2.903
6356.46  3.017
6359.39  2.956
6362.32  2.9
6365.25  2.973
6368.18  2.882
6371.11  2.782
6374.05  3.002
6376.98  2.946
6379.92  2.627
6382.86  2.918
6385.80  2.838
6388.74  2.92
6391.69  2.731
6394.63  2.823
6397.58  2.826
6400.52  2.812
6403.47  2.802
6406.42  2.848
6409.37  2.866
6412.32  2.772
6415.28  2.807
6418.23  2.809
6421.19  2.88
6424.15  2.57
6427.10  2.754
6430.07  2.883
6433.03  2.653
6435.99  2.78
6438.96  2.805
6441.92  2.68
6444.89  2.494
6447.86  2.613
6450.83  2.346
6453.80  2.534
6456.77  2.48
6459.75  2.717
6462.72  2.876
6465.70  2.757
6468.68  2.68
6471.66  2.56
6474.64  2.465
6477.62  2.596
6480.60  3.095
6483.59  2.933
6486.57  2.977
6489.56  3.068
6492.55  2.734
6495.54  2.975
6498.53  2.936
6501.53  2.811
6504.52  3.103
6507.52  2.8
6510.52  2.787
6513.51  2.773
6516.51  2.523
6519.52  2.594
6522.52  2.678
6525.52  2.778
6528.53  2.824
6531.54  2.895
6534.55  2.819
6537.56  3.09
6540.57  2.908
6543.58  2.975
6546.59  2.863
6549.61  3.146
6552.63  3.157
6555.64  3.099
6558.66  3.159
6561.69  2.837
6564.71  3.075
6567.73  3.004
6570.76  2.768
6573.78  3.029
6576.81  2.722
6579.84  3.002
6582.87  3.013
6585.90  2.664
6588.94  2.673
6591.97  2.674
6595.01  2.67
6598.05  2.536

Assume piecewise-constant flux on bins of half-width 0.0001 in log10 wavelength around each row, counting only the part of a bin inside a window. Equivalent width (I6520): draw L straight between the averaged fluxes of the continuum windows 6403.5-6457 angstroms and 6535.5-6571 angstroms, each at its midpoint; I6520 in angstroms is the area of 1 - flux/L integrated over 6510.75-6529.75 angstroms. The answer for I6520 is 1.5 angstroms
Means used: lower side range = 2.71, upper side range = 3.01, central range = 2.7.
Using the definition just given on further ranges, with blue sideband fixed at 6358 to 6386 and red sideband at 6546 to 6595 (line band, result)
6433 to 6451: 1.6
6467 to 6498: 1.0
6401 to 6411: 0.2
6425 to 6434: 0.4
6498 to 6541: 1.4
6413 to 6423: 0.3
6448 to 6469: 2.0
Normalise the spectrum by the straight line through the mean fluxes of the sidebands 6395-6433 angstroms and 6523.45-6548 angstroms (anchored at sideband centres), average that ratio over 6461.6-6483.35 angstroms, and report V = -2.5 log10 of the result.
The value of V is 0.04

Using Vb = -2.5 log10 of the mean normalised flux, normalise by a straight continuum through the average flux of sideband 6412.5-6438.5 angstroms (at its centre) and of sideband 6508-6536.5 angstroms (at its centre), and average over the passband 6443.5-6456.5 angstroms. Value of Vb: 0.11 mag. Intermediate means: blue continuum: 2.77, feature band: 2.5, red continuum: 2.75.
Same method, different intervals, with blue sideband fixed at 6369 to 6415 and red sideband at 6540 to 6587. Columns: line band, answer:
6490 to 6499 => 0.006 mag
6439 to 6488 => 0.082 mag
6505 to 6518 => 0.067 mag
